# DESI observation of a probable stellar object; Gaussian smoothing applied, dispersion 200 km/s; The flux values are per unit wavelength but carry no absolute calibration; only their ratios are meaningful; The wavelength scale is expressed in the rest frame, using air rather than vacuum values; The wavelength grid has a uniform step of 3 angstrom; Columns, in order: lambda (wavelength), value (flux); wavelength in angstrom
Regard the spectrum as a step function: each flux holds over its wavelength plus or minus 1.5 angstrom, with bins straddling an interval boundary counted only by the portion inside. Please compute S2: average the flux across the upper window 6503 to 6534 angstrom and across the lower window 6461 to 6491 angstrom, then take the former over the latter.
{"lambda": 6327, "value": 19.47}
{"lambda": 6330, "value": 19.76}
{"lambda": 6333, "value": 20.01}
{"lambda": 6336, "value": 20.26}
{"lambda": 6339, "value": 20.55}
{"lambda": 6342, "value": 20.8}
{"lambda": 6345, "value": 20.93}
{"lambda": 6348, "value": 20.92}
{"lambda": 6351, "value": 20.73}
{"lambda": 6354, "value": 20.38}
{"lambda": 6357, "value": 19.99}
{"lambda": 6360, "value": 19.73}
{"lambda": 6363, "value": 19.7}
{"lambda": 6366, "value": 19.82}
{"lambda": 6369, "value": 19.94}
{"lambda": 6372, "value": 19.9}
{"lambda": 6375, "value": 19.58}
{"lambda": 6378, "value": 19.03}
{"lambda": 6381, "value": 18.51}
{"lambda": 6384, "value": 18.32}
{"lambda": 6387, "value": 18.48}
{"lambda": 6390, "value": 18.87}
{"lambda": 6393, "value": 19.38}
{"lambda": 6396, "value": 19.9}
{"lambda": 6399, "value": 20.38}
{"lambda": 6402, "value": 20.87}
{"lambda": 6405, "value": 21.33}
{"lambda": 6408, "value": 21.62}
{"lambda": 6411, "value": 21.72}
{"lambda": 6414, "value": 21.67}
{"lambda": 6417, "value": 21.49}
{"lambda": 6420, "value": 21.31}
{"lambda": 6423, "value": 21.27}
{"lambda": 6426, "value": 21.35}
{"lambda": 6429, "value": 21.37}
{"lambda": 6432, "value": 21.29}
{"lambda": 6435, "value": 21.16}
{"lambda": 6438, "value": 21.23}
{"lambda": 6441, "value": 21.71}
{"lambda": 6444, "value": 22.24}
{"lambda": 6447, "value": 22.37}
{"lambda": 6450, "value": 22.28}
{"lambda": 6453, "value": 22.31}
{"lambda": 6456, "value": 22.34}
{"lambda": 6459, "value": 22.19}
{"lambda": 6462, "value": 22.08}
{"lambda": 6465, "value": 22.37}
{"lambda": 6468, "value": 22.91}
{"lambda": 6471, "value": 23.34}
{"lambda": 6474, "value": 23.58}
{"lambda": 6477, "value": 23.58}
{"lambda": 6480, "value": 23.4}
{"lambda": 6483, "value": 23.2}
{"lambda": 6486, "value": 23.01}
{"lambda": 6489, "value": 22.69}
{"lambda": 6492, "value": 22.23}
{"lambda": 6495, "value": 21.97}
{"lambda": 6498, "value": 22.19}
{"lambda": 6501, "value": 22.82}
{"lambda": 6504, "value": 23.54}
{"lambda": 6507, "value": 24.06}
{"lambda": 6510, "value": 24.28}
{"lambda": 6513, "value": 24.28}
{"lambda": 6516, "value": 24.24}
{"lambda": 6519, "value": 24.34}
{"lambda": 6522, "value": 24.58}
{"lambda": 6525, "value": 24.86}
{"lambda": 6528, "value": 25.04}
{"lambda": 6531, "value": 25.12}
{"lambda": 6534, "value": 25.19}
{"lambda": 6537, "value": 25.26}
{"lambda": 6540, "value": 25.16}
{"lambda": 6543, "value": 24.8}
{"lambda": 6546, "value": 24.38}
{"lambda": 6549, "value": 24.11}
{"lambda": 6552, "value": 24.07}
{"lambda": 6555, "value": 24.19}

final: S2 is 1.1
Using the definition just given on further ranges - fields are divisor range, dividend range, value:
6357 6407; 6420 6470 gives 1.12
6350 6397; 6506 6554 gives 1.26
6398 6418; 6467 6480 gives 1.10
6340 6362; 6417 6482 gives 1.08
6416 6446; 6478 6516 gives 1.08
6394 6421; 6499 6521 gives 1.13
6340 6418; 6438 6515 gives 1.13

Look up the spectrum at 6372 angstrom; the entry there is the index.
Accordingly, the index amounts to 19.9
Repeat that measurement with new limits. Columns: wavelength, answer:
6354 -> 20.38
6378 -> 19.03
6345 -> 20.93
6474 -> 23.58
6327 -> 19.47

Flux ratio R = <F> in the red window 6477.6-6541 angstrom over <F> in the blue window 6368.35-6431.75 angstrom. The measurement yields 1.17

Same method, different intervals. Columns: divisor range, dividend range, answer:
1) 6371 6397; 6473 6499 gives 1.20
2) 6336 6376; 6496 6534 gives 1.19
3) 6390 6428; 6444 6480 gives 1.08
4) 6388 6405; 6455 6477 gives 1.14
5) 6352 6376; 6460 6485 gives 1.16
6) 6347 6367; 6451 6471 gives 1.11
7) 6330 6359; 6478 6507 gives 1.12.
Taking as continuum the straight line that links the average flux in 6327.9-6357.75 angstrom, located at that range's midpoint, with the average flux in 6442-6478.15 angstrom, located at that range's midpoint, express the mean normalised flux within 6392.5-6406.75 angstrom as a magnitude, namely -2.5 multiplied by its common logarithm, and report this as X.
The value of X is 0.05 mag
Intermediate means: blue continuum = 20.4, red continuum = 22.6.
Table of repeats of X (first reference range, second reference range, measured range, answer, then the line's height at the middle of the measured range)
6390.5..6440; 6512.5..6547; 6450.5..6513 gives 0.014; 23.2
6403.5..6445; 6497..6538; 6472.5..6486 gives -0.012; 23.1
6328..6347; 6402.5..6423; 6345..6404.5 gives 0.061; 20.9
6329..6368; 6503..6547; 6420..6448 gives 0.042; 22.4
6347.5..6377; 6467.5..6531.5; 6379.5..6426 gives 0.037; 21.1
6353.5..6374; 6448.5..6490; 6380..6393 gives 0.104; 20.5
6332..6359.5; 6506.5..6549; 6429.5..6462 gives 0.043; 22.8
